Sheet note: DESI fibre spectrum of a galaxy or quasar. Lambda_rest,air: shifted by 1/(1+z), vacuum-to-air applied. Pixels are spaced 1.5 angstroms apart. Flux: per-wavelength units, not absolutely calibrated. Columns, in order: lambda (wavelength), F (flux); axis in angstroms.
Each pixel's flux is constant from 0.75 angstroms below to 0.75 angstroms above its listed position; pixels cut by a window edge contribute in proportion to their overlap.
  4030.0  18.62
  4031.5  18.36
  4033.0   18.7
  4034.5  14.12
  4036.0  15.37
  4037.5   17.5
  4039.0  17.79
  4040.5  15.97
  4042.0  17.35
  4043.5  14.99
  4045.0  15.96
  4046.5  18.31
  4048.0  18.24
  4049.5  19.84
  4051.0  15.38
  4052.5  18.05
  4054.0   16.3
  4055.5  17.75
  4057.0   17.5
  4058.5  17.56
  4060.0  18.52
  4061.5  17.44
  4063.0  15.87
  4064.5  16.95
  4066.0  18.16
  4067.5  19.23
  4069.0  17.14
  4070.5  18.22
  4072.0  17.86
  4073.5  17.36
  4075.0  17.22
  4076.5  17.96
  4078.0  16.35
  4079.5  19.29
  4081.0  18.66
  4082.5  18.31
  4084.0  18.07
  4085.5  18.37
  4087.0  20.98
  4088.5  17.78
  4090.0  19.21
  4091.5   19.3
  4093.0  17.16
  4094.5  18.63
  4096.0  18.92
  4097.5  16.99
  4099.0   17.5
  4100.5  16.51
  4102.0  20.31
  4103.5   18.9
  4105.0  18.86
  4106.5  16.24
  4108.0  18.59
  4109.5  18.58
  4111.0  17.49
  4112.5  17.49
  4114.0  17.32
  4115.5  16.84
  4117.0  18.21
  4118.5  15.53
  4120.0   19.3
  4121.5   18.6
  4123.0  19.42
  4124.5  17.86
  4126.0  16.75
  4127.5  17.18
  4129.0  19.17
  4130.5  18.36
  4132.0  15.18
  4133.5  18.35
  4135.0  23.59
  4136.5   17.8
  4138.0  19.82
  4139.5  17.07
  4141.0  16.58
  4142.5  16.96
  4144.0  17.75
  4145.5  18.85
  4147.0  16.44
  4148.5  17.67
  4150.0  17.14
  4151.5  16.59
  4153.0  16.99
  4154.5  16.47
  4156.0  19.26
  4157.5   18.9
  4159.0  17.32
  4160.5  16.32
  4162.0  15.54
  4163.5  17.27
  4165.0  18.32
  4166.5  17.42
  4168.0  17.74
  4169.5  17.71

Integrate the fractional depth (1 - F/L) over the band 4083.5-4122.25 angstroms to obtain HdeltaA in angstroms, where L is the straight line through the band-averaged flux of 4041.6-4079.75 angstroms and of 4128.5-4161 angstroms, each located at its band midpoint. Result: -1.1 angstroms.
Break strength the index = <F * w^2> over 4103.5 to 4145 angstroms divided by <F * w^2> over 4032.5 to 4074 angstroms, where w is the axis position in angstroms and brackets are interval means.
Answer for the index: 1.1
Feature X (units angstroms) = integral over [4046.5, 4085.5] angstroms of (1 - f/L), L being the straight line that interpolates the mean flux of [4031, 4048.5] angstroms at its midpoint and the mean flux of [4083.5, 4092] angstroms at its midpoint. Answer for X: 0.53 angstroms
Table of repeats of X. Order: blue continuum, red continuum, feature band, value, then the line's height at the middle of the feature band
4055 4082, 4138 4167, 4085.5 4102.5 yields -0.8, 17.6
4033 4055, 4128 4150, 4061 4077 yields -0.4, 17.2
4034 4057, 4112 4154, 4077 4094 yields -1.1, 17.3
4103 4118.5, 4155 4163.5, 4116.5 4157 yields -0.8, 17.6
